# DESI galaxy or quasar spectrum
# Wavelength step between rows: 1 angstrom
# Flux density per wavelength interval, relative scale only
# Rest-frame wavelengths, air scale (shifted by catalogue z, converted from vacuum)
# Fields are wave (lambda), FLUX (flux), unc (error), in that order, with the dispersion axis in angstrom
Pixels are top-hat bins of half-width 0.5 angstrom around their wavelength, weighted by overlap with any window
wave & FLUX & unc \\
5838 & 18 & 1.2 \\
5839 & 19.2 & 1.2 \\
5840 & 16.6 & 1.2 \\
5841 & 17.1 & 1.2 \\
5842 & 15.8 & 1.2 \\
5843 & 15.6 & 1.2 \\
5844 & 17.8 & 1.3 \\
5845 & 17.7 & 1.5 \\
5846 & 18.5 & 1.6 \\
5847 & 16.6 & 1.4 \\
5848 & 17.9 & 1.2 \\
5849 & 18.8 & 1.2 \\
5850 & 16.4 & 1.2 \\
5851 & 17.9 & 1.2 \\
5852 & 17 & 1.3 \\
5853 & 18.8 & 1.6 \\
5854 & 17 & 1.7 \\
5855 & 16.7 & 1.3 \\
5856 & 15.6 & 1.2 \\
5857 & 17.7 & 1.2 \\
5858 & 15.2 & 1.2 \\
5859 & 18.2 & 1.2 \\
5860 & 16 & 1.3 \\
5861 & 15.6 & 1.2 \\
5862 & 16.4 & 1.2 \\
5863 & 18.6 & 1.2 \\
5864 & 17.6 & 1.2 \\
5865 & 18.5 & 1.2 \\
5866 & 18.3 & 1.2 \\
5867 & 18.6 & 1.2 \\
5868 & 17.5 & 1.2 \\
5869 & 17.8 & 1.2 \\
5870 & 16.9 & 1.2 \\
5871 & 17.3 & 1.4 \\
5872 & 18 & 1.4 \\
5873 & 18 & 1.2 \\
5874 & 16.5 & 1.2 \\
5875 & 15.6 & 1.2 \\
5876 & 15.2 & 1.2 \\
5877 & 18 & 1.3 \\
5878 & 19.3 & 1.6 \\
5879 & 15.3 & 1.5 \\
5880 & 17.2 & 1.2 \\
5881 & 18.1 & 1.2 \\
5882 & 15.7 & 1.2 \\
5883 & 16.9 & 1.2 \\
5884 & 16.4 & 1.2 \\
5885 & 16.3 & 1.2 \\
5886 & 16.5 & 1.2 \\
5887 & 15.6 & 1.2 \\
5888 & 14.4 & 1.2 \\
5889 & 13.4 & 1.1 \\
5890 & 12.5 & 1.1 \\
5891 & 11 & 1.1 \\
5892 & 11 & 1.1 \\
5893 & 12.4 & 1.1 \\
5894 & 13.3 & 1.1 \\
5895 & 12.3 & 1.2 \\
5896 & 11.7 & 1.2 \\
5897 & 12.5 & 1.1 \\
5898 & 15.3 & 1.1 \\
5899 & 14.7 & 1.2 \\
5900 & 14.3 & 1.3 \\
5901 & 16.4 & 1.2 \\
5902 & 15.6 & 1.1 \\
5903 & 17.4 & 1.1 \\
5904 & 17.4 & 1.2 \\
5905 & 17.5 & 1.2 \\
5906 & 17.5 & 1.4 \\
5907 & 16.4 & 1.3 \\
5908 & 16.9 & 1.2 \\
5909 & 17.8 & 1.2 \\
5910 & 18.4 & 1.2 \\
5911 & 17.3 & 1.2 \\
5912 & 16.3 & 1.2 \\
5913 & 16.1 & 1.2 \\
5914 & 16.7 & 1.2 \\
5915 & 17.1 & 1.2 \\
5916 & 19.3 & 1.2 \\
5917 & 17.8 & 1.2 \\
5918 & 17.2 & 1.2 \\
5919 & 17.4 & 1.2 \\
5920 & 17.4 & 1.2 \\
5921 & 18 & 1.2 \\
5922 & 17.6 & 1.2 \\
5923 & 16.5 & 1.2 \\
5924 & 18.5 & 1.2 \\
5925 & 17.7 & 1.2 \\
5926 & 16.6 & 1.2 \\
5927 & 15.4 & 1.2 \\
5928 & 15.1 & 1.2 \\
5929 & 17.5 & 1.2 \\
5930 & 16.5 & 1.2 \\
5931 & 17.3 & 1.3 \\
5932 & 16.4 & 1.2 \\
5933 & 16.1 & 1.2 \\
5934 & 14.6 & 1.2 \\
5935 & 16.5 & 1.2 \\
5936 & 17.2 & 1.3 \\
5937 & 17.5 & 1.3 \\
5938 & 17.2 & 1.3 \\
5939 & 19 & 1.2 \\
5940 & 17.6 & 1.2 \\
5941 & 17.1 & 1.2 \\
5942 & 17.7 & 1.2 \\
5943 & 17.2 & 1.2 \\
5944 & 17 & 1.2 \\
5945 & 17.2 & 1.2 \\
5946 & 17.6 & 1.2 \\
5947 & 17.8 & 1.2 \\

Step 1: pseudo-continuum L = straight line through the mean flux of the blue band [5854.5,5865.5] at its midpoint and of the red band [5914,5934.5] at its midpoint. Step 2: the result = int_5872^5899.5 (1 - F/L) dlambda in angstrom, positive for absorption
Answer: 3.06 angstrom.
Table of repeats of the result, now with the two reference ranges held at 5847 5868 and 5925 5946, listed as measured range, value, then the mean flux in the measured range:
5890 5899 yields 2.4 angstrom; 12.6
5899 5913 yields 0.2 angstrom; 16.8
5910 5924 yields -0.3 angstrom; 17.4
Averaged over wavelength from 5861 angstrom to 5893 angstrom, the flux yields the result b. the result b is 16.3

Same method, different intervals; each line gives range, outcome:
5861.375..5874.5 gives 17.7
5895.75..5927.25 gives 16.7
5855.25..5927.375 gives 16.4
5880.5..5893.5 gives 14.6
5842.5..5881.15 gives 17.3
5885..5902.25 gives 13.7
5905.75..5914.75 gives 17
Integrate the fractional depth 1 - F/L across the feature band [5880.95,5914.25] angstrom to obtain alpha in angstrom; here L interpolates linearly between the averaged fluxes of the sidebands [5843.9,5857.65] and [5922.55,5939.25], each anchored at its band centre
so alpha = 3.4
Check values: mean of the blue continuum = 17.4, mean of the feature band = 15.3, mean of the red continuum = 16.8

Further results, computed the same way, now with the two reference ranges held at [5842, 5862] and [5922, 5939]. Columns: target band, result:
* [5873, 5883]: 0.1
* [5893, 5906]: 1.5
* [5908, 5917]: -0.3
